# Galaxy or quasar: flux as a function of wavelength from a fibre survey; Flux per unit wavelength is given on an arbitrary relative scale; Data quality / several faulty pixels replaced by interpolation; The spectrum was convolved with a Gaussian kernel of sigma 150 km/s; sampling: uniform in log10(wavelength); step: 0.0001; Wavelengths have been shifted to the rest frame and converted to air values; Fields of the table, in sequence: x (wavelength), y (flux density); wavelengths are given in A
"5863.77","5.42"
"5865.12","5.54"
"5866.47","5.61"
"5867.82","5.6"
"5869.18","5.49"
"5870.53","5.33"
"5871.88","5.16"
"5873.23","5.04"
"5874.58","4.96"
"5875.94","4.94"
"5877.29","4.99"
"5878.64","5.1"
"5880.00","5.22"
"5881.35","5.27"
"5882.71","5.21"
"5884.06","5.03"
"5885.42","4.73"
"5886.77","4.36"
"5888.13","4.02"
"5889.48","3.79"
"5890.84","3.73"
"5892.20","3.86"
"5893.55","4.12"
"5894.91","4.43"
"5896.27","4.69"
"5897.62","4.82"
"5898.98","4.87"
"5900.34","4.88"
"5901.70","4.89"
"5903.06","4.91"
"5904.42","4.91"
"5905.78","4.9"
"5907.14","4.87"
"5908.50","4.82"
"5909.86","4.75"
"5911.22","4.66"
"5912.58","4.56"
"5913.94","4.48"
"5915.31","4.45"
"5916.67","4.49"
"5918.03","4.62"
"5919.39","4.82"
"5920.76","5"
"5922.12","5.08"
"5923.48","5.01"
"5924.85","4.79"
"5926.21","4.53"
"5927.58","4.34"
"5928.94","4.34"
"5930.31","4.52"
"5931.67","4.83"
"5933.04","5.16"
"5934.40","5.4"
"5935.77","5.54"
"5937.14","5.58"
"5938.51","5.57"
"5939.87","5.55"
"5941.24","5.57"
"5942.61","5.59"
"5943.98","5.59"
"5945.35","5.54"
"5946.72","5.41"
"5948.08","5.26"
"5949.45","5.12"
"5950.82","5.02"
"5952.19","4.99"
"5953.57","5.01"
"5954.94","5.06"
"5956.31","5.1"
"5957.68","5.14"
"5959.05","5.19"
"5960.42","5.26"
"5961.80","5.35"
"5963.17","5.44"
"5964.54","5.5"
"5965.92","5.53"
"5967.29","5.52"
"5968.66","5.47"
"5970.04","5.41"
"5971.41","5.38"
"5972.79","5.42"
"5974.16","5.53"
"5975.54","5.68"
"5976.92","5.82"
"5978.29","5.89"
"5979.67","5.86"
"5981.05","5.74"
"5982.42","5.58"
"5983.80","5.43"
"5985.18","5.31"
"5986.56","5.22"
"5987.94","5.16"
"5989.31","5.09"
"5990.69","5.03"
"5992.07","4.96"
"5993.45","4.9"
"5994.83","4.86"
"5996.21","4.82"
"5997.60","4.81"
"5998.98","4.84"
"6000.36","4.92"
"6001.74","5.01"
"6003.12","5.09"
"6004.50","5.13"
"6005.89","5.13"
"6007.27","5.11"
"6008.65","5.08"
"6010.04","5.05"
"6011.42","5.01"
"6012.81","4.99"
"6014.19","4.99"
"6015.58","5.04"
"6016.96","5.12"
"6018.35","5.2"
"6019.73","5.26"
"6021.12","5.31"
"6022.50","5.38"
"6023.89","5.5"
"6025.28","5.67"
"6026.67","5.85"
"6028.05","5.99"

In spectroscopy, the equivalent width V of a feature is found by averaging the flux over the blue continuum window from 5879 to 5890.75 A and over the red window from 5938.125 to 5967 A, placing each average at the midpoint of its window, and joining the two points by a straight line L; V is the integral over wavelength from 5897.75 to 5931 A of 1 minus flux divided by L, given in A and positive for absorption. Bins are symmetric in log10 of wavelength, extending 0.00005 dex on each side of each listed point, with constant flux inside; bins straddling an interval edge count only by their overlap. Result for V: 1.46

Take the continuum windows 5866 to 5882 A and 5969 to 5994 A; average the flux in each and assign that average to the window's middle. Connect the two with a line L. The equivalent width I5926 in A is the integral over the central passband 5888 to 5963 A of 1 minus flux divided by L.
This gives 5.9 A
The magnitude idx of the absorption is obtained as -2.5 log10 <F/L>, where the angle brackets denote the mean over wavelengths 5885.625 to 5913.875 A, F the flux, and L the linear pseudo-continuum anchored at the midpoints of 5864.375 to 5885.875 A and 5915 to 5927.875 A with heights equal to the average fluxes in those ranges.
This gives 0.09 mag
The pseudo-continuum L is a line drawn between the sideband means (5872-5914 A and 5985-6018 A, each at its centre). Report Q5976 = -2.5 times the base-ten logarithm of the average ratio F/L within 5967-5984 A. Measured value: -0.13 mag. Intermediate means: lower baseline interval 4.71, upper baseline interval 5.02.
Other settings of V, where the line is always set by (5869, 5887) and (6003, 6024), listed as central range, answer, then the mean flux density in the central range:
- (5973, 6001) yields -0.8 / 5.28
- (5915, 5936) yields 1.2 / 4.8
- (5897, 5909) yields 0.5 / 4.87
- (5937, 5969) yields -1.5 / 5.34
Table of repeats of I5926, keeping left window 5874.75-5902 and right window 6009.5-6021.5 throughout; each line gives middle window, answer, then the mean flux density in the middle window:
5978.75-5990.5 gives -1.00 A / 5.42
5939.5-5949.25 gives -1.27 A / 5.48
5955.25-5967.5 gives -1.02 A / 5.32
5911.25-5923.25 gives 0.14 A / 4.7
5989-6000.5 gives 0.28 A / 4.91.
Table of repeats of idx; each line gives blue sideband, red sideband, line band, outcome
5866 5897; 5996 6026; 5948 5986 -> -0.080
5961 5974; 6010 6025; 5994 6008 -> 0.064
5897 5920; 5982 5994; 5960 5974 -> -0.076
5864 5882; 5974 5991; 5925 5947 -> 0.045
